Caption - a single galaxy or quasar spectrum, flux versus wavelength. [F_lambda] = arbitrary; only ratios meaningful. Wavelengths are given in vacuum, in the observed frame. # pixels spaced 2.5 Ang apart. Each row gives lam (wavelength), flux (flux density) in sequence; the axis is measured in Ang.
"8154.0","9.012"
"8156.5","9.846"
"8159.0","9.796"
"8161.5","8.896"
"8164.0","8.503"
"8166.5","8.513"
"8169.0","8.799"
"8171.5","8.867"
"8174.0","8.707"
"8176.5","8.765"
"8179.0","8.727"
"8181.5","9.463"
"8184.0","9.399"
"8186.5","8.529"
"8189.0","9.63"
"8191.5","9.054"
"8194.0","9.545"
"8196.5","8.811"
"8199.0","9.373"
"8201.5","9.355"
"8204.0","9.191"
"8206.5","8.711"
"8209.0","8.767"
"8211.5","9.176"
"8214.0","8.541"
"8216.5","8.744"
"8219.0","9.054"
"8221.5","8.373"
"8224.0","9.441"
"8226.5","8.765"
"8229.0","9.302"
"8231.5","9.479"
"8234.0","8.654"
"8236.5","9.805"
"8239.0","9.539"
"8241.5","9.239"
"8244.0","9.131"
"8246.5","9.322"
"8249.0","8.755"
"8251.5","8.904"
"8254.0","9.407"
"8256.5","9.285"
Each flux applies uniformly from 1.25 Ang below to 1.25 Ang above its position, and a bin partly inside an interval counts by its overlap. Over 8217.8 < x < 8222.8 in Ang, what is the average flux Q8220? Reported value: 8.72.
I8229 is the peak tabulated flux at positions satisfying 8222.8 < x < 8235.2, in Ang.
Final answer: 9.479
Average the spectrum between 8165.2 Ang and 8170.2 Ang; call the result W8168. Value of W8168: 8.65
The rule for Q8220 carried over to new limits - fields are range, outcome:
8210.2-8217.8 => 8.82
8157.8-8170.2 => 8.9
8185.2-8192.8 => 9.08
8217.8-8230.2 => 8.99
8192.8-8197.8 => 9.18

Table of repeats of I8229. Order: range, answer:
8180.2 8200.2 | 9.63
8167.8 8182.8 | 9.463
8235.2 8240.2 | 9.805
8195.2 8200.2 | 9.373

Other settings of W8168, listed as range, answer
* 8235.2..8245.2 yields 9.43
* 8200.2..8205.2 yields 9.27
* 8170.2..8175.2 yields 8.79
